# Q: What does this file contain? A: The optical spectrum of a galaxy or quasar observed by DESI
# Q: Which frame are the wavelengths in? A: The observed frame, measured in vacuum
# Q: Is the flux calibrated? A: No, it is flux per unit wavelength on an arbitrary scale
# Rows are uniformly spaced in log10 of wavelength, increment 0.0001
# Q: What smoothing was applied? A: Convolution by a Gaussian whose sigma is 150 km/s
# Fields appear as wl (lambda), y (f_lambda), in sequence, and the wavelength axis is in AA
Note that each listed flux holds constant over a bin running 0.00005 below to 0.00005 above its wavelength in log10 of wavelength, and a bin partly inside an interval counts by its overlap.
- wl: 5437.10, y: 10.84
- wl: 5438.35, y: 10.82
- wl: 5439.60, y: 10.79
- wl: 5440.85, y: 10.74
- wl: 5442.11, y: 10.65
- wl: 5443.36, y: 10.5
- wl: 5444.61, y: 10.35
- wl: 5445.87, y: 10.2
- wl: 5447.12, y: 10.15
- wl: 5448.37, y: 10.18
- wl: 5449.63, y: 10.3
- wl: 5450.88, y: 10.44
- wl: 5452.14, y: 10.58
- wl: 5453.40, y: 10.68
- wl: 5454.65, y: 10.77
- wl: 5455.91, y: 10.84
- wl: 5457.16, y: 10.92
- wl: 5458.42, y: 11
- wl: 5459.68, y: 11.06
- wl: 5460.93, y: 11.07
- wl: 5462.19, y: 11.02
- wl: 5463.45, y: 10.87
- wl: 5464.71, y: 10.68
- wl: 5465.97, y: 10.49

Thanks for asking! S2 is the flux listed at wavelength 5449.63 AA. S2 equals 10.3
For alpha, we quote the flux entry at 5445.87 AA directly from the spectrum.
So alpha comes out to 10.2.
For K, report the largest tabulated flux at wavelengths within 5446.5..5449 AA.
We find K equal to 10.18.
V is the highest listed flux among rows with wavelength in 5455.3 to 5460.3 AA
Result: 11.06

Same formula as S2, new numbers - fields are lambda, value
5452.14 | 10.58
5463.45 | 10.87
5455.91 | 10.84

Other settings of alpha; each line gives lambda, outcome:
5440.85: 10.74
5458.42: 11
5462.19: 11.02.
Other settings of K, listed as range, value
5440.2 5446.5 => 10.74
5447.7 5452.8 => 10.58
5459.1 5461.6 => 11.07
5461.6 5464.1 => 11.02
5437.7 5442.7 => 10.82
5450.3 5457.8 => 10.92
